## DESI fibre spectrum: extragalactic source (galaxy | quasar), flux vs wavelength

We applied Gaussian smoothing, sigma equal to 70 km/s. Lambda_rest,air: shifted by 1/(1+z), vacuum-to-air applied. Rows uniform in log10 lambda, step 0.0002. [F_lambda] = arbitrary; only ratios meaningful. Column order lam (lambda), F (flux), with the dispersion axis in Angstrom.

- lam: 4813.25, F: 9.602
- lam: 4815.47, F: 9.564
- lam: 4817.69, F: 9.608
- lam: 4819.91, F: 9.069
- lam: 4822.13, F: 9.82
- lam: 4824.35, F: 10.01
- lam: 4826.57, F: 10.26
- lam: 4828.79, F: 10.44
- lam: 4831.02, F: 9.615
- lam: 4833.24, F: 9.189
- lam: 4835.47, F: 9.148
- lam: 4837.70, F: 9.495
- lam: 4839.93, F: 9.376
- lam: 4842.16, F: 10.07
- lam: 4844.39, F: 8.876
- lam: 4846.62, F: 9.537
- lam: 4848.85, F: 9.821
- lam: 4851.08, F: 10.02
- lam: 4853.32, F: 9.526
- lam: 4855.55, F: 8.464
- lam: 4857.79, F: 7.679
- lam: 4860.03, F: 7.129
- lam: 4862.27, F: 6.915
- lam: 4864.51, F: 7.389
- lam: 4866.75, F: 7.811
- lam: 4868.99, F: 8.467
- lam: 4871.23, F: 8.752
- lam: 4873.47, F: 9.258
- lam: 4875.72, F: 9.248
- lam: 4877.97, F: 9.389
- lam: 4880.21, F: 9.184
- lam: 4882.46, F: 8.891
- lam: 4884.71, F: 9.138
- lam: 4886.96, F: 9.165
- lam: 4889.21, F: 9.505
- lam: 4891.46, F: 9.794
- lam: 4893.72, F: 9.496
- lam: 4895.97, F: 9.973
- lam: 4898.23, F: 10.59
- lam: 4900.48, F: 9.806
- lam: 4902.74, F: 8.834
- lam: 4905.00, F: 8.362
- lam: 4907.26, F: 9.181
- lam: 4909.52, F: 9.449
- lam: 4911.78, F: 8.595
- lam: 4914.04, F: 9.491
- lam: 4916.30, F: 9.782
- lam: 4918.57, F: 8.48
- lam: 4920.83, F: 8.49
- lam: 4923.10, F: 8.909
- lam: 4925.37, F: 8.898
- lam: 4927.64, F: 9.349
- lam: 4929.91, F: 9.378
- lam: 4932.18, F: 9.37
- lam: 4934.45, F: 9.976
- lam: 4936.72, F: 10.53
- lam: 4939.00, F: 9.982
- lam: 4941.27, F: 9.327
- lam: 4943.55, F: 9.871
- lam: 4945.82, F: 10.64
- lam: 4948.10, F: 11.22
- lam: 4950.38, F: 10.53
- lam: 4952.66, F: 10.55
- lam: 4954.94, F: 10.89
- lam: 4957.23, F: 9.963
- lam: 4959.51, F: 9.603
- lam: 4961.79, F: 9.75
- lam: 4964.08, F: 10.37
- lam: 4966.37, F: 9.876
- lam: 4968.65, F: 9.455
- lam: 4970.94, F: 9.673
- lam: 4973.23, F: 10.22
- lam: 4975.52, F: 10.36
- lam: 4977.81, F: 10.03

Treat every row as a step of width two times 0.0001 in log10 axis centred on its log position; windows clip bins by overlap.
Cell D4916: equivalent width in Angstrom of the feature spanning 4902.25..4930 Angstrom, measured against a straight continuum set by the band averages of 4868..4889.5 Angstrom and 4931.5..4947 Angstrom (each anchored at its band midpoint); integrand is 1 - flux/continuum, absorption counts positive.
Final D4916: 1.8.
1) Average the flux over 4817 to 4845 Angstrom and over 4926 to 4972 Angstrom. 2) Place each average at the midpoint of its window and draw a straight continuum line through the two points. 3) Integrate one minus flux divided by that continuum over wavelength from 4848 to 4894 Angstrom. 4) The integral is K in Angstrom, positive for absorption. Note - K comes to 4.5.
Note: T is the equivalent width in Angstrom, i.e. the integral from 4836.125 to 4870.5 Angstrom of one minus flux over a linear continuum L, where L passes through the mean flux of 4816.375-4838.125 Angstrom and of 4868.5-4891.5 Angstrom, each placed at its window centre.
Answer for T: 2.60 Angstrom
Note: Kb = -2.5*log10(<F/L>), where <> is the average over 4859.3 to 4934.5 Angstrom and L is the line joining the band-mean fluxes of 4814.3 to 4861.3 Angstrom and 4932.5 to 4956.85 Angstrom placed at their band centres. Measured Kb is 0.10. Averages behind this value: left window 9.36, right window 10.3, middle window 9.01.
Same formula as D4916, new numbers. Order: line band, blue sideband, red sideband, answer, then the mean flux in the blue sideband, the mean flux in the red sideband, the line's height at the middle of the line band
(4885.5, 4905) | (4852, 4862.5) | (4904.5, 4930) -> -2.0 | 8.06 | 9.03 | 8.68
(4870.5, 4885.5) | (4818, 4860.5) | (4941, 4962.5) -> 0.9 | 9.38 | 10.3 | 9.69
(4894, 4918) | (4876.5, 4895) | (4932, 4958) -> 0.6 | 9.32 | 10.3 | 9.65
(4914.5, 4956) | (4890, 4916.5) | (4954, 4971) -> -0.3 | 9.44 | 9.95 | 9.72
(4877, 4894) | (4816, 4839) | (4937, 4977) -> 1.0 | 9.66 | 10.1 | 9.88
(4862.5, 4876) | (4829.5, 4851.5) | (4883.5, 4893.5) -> 1.6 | 9.52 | 9.4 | 9.45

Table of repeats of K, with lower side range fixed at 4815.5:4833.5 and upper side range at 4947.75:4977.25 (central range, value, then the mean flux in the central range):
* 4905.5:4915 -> 0.85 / 9.12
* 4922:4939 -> 0.92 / 9.52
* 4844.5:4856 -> 0.42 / 9.49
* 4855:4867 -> 2.88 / 7.5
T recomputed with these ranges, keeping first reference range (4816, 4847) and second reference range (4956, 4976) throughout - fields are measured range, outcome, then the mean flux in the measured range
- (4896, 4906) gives 0.3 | 9.47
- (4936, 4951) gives -0.7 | 10.3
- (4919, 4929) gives 0.9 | 8.89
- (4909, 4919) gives 0.6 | 9.19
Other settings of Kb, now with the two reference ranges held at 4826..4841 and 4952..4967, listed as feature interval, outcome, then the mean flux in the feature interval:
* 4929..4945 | 0.03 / 9.8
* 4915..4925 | 0.12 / 8.92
